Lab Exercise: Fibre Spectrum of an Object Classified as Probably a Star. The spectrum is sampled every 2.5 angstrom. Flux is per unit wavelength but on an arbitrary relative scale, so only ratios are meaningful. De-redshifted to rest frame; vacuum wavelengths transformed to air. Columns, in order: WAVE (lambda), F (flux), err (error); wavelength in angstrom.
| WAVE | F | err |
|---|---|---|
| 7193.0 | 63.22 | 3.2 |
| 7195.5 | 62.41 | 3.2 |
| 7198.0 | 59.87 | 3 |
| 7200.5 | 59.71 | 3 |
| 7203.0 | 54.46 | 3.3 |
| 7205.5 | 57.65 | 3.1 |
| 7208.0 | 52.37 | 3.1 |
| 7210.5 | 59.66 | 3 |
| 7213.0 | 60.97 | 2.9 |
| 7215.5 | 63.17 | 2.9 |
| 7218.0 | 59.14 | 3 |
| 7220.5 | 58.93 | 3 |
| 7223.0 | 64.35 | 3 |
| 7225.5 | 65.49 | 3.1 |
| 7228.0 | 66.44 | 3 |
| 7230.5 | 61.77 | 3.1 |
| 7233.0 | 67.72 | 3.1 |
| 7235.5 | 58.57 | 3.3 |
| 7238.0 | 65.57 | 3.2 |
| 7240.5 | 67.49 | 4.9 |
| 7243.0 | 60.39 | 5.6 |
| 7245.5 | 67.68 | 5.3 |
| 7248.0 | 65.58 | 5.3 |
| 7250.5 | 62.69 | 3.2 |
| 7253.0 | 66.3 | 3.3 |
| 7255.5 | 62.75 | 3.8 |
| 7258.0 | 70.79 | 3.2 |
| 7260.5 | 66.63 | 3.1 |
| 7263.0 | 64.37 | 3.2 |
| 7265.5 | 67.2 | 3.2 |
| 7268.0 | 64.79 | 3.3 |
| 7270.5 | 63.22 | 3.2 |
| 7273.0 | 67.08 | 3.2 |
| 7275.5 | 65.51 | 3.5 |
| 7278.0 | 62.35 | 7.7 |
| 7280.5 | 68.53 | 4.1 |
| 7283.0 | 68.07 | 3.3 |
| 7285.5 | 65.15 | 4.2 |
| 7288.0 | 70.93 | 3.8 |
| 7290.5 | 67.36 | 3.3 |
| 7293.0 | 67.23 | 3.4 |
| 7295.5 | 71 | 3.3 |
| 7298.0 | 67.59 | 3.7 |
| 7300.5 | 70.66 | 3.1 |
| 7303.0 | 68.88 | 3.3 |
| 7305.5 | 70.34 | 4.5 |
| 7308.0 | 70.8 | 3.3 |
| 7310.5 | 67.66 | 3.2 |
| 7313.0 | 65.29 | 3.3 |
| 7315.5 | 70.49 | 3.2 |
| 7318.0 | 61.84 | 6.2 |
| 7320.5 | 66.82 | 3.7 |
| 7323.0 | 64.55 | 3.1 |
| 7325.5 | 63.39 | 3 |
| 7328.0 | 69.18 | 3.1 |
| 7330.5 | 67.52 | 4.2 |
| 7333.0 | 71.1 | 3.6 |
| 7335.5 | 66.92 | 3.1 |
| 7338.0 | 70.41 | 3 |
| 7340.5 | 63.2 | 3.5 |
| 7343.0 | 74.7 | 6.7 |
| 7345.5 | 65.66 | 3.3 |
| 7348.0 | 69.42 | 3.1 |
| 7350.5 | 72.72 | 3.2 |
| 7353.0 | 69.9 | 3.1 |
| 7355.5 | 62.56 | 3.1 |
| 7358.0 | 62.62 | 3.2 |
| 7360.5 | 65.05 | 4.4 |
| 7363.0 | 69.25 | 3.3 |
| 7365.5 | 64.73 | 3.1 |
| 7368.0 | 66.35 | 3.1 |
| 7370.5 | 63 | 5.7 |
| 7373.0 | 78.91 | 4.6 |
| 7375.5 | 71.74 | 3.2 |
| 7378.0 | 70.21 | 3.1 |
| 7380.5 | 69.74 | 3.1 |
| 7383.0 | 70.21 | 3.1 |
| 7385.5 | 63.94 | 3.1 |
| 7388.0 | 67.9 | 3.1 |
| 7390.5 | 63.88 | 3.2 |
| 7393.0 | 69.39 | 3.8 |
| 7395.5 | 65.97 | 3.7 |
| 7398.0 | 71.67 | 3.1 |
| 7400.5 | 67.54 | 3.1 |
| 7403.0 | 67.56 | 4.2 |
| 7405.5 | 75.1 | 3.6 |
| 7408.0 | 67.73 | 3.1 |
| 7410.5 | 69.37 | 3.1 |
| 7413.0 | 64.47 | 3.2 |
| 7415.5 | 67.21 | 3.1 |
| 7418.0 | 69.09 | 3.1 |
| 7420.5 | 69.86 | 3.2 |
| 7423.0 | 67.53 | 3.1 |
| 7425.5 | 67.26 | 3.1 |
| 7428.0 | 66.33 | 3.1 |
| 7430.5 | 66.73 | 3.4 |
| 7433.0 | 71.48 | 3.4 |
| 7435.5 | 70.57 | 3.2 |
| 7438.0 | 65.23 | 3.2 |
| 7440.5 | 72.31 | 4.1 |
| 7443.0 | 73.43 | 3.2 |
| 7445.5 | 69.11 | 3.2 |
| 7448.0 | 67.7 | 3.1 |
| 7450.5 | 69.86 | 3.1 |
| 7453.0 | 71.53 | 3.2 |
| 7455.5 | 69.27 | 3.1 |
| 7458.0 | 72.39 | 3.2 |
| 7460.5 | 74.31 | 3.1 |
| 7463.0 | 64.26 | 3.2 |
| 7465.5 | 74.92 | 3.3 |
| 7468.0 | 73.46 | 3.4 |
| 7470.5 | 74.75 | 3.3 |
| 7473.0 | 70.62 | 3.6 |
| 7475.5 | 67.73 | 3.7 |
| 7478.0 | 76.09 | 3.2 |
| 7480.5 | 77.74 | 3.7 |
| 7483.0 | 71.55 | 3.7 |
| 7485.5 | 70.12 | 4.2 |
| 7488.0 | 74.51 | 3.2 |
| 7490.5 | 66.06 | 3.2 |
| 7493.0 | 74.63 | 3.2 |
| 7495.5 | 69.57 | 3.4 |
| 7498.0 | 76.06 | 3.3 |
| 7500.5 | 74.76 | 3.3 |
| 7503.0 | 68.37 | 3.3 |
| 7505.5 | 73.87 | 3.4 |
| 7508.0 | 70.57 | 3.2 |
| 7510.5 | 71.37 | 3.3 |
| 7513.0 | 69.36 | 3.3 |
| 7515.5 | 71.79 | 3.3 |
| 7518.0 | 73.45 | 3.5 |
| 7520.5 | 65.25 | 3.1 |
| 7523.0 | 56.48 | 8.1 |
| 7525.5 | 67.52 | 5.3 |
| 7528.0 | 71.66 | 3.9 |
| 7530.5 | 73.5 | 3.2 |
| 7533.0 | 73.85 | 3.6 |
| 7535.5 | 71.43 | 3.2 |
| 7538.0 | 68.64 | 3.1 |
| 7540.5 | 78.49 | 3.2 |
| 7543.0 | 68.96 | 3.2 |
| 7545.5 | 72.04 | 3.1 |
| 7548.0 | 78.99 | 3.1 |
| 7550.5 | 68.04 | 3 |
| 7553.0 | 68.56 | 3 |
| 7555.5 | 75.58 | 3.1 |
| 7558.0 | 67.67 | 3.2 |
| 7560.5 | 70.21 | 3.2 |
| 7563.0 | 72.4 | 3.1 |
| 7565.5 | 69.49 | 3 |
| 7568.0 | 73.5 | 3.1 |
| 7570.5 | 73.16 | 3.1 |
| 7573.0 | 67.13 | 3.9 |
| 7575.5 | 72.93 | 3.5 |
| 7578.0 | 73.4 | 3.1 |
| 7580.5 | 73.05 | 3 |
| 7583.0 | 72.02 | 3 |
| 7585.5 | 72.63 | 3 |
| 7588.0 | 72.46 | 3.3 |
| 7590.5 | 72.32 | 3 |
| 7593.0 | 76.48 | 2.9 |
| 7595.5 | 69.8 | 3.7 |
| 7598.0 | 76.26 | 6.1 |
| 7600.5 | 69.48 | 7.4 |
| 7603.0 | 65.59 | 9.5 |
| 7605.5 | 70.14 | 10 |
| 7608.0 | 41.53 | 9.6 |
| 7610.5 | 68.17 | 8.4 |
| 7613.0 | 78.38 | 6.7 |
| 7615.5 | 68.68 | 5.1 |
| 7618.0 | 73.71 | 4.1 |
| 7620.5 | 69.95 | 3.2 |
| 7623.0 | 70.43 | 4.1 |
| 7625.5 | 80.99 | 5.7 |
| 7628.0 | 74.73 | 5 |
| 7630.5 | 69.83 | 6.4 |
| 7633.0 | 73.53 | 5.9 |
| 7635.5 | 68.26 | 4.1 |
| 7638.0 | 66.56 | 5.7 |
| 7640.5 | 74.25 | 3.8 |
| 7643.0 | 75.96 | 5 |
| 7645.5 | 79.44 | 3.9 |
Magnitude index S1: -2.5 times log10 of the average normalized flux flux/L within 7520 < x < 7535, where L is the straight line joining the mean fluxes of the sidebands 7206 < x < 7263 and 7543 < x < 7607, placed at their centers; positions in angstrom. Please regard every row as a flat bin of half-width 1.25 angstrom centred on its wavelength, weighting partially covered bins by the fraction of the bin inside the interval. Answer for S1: 0.03 mag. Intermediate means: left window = 63.3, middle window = 68.4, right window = 71.6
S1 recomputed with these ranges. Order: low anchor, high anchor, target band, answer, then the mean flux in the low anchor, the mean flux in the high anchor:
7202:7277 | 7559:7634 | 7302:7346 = -0.04 mag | 63.3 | 71.1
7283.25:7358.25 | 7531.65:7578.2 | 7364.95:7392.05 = 0.01 mag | 67.9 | 71.8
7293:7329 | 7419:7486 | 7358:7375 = 0.02 mag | 67.7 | 70.6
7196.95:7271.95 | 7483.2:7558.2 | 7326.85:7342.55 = -0.04 mag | 62.9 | 71.1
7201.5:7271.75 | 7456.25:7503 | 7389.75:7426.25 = 0.02 mag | 63.1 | 72.3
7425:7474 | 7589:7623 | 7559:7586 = -0.03 mag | 70.3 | 69.3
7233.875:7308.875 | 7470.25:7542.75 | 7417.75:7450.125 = 0.01 mag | 66.5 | 71.3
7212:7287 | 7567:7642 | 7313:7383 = -0.02 mag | 64.7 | 71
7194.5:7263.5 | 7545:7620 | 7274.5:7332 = -0.05 mag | 62.6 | 70.8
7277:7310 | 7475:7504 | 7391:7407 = 0.02 mag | 68.4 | 72.4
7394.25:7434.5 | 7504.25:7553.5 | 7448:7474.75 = -0.03 mag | 68.4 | 70.7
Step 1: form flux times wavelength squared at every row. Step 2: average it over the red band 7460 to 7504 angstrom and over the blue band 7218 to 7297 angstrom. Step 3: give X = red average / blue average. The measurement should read 1.2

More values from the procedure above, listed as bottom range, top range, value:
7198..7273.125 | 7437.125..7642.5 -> 1.23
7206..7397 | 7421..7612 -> 1.13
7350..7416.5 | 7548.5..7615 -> 1.09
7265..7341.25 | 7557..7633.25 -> 1.14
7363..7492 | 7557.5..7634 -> 1.07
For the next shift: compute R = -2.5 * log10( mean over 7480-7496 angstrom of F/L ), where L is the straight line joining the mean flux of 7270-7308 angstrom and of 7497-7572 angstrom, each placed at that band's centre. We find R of -0.02 mag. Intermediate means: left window 67.8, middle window 71.9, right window 71.1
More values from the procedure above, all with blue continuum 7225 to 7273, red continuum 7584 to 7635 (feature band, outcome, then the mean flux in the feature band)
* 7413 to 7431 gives 0.00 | 67.5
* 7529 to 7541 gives -0.05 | 72.8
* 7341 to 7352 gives -0.06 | 70.1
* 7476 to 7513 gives -0.05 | 72.3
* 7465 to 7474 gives -0.07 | 73.4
